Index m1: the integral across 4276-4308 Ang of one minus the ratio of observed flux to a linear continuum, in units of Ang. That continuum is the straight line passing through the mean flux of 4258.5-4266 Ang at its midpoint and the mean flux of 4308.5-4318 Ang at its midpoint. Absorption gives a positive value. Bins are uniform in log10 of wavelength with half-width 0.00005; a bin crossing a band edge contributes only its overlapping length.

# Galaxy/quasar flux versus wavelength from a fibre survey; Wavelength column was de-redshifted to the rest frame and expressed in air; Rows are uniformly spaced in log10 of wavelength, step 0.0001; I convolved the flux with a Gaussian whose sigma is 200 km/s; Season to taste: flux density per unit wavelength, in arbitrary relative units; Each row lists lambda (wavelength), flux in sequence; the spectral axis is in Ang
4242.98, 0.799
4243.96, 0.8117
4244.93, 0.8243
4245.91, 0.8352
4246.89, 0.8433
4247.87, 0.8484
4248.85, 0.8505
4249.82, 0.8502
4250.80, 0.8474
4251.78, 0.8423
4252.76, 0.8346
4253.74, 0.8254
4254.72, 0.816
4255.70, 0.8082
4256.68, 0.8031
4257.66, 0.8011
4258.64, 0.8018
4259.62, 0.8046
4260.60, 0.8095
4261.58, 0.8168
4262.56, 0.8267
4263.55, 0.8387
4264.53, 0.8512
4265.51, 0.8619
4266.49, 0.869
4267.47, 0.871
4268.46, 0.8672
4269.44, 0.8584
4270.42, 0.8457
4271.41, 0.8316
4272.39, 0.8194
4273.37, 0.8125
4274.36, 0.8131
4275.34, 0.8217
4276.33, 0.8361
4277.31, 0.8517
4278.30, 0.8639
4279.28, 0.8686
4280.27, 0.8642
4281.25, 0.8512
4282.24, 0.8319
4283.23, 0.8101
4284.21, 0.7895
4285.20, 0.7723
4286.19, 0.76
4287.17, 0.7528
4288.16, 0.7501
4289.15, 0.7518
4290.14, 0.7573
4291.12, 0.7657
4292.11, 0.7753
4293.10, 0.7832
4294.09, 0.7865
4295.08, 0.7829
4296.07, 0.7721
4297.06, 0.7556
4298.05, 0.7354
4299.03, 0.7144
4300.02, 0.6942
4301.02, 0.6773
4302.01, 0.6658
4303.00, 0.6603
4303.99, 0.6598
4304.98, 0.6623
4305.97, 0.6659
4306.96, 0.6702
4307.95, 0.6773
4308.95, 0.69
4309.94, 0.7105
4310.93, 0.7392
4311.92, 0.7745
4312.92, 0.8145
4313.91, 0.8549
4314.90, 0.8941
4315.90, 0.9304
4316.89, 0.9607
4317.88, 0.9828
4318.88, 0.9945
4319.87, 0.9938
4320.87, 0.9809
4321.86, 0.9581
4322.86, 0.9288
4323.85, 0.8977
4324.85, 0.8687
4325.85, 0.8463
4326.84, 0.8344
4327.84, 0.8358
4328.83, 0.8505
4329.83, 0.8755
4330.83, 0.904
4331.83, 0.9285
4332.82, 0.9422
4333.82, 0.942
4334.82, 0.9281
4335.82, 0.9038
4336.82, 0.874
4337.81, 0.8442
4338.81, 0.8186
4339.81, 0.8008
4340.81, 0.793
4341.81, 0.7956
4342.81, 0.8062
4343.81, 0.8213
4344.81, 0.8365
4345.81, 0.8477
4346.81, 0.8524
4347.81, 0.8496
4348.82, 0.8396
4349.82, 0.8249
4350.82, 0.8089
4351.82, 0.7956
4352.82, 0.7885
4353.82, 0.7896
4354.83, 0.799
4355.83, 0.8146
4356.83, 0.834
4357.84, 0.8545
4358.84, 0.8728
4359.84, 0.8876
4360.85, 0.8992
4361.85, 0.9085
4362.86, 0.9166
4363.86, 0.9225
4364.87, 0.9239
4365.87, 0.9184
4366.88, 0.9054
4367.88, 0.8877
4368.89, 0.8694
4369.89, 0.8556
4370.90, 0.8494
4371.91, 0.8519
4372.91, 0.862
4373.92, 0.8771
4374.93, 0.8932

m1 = 2.73 Ang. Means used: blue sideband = 0.828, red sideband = 0.831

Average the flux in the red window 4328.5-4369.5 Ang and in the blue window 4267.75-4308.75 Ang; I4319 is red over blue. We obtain 1.11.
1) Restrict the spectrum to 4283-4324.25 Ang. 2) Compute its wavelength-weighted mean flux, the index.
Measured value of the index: 0.789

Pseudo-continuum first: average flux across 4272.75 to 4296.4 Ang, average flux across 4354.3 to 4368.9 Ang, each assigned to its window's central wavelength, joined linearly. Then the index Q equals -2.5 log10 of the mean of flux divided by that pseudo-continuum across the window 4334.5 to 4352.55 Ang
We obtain 0.04 mag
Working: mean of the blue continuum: 0.801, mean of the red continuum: 0.881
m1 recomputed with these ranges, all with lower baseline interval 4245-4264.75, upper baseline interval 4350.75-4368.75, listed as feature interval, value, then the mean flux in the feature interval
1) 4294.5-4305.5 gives 1.8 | 0.708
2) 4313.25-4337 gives -1.7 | 0.913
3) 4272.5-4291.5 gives 0.7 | 0.807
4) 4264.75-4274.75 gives -0.2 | 0.846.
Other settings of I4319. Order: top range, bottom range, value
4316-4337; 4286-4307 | 1.26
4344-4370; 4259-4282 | 1.02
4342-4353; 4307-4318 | 1.02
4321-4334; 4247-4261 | 1.08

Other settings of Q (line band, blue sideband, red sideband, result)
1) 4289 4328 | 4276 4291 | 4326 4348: 0.04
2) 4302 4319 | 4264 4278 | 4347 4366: 0.10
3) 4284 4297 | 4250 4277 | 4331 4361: 0.09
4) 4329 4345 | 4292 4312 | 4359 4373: -0.07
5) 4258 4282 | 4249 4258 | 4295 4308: -0.08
